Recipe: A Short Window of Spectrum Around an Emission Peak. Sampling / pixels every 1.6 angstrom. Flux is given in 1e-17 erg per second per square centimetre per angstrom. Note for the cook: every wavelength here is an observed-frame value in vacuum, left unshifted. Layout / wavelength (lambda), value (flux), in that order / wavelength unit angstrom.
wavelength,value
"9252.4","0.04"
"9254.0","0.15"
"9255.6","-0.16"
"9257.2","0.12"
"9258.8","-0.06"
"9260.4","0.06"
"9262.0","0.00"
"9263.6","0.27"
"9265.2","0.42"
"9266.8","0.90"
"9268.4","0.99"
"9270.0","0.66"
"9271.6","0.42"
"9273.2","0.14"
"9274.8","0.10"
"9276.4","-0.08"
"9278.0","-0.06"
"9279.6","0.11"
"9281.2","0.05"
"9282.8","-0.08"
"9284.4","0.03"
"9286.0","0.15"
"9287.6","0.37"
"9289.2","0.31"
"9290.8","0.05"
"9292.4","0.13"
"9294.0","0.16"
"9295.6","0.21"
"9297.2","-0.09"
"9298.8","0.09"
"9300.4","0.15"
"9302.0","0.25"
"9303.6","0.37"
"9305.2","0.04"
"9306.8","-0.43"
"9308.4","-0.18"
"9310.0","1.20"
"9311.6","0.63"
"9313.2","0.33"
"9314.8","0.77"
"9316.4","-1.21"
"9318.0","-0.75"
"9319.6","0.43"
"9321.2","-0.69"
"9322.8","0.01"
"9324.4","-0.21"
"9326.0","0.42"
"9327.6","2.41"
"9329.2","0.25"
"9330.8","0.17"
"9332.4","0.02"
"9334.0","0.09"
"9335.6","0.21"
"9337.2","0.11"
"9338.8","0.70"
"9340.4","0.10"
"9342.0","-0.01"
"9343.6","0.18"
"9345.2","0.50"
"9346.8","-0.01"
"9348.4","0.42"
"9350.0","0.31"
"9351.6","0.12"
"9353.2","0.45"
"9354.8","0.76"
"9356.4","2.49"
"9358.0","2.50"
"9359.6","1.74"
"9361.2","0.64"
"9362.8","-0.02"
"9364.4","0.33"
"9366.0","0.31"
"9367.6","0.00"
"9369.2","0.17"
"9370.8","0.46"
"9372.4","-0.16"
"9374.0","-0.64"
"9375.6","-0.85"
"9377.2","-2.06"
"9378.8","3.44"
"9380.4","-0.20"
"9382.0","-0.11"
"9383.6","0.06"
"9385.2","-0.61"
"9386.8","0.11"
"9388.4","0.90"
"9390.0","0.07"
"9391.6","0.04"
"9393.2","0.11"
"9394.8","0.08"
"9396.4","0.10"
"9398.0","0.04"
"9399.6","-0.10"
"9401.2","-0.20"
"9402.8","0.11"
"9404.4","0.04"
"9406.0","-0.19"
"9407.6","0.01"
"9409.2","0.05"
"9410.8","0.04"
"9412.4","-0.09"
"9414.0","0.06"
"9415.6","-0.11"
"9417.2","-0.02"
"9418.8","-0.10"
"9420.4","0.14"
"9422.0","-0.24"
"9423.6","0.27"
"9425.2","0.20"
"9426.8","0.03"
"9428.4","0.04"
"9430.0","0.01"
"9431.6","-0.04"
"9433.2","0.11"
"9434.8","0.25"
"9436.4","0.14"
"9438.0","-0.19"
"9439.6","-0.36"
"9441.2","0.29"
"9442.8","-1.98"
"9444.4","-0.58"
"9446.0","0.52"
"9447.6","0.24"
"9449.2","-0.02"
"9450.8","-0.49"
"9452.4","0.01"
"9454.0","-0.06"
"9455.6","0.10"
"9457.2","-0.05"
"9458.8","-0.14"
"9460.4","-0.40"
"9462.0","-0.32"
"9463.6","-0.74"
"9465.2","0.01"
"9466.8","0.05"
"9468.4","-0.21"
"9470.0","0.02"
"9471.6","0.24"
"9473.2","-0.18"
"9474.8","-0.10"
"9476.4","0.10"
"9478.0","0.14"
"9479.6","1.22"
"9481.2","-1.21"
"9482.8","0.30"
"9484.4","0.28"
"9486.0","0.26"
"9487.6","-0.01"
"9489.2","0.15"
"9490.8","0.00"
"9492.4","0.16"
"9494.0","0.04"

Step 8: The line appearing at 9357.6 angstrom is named [O III]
